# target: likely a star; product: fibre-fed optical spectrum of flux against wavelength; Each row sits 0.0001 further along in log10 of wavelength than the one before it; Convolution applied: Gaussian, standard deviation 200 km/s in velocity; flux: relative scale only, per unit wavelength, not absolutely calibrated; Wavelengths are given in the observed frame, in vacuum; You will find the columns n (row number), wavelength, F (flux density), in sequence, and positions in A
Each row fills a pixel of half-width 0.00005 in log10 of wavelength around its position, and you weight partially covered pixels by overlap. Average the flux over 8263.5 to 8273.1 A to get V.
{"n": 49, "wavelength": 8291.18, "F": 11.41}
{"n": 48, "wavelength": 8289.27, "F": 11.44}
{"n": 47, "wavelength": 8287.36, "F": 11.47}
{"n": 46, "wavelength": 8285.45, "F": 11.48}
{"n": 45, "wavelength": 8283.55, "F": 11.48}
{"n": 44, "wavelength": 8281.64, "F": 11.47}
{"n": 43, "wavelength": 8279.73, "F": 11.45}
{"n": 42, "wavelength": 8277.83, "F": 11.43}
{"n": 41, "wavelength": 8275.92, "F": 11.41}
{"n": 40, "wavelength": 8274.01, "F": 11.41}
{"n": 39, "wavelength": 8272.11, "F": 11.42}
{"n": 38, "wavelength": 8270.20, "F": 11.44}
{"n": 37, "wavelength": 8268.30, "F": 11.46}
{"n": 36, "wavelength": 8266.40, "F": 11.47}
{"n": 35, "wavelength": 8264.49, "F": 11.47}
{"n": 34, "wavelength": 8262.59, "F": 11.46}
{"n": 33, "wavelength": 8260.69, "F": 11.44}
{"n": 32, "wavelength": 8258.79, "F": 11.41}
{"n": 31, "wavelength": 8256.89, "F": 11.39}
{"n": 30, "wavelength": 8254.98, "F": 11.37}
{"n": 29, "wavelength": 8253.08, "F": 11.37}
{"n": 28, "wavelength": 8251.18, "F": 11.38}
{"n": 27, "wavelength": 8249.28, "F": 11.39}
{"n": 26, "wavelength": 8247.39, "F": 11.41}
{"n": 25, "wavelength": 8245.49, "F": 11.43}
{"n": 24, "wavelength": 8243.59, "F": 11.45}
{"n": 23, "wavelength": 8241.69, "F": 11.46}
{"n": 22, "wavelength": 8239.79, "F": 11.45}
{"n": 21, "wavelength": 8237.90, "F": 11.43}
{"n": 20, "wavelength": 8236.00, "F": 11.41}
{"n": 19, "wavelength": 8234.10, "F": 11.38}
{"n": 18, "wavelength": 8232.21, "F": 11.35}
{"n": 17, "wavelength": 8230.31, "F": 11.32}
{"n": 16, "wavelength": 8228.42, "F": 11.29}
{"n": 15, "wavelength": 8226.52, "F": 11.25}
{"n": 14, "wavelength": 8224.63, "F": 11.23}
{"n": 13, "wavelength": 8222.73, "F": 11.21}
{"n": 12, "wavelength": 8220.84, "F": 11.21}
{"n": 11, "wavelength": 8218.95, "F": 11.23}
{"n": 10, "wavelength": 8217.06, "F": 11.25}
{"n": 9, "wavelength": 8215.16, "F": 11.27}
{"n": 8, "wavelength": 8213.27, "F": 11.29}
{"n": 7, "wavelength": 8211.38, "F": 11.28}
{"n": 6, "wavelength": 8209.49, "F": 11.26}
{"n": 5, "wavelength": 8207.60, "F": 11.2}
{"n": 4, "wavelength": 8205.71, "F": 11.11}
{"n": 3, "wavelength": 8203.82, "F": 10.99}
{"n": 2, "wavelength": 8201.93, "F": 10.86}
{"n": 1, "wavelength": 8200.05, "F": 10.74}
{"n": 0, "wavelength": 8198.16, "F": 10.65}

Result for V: 11.5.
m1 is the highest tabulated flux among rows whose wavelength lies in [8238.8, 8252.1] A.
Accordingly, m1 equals 11.46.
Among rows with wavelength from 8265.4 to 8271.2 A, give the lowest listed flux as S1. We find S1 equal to 11.44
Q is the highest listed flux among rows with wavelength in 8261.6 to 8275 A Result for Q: 11.47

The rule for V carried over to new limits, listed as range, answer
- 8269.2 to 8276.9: 11.4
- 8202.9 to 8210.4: 11.1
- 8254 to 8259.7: 11.4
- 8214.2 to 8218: 11.2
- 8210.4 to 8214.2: 11.3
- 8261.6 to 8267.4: 11.5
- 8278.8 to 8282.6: 11.4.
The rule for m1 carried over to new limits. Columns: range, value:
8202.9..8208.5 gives 11.2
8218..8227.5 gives 11.25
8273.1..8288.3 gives 11.48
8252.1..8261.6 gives 11.44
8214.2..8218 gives 11.27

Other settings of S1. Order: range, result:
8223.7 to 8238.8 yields 11.23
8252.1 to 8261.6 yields 11.37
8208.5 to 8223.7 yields 11.21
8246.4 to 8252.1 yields 11.38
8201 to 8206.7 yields 10.86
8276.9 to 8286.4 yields 11.43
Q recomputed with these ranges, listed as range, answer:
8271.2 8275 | 11.42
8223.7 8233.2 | 11.35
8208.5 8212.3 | 11.28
